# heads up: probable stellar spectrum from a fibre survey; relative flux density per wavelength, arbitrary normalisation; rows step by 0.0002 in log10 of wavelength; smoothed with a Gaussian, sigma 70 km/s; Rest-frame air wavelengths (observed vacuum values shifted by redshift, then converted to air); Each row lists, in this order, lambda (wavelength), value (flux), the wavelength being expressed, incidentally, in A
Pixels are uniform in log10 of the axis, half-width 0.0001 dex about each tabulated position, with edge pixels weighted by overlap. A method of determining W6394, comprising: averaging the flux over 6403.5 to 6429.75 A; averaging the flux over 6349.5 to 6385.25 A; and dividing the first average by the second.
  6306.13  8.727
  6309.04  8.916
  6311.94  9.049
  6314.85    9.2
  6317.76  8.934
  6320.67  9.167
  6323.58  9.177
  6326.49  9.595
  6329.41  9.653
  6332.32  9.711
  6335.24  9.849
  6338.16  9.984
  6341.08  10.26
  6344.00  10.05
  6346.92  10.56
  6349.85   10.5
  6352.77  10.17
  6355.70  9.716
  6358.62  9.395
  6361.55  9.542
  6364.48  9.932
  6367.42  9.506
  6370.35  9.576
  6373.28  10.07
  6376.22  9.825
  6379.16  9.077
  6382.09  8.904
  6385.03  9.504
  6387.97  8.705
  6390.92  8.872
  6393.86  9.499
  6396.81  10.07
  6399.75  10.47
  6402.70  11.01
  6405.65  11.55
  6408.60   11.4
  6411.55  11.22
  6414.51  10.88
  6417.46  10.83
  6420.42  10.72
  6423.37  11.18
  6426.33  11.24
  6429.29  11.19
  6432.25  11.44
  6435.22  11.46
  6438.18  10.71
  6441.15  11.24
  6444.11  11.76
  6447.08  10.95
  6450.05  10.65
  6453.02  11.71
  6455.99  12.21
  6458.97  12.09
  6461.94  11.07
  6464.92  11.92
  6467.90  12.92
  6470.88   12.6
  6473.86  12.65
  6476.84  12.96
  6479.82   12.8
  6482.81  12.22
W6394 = 1.15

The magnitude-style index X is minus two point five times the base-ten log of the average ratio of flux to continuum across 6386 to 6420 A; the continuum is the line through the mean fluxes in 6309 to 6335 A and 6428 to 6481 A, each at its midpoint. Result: 0.04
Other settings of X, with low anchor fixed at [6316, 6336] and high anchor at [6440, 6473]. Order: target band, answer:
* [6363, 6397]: 0.104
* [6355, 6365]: 0.046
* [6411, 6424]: 0.013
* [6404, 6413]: -0.047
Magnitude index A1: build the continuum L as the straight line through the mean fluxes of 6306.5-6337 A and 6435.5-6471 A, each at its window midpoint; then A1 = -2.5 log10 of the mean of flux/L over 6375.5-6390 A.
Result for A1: 0.14 mag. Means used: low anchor 9.31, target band 9.16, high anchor 11.6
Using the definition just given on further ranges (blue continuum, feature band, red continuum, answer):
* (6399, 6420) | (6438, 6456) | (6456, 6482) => 0.05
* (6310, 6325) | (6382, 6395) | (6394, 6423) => 0.15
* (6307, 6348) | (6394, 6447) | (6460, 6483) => 0.03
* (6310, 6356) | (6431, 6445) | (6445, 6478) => 0.02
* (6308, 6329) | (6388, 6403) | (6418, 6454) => 0.08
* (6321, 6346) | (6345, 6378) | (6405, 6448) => 0.03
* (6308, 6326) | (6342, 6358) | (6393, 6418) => -0.05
